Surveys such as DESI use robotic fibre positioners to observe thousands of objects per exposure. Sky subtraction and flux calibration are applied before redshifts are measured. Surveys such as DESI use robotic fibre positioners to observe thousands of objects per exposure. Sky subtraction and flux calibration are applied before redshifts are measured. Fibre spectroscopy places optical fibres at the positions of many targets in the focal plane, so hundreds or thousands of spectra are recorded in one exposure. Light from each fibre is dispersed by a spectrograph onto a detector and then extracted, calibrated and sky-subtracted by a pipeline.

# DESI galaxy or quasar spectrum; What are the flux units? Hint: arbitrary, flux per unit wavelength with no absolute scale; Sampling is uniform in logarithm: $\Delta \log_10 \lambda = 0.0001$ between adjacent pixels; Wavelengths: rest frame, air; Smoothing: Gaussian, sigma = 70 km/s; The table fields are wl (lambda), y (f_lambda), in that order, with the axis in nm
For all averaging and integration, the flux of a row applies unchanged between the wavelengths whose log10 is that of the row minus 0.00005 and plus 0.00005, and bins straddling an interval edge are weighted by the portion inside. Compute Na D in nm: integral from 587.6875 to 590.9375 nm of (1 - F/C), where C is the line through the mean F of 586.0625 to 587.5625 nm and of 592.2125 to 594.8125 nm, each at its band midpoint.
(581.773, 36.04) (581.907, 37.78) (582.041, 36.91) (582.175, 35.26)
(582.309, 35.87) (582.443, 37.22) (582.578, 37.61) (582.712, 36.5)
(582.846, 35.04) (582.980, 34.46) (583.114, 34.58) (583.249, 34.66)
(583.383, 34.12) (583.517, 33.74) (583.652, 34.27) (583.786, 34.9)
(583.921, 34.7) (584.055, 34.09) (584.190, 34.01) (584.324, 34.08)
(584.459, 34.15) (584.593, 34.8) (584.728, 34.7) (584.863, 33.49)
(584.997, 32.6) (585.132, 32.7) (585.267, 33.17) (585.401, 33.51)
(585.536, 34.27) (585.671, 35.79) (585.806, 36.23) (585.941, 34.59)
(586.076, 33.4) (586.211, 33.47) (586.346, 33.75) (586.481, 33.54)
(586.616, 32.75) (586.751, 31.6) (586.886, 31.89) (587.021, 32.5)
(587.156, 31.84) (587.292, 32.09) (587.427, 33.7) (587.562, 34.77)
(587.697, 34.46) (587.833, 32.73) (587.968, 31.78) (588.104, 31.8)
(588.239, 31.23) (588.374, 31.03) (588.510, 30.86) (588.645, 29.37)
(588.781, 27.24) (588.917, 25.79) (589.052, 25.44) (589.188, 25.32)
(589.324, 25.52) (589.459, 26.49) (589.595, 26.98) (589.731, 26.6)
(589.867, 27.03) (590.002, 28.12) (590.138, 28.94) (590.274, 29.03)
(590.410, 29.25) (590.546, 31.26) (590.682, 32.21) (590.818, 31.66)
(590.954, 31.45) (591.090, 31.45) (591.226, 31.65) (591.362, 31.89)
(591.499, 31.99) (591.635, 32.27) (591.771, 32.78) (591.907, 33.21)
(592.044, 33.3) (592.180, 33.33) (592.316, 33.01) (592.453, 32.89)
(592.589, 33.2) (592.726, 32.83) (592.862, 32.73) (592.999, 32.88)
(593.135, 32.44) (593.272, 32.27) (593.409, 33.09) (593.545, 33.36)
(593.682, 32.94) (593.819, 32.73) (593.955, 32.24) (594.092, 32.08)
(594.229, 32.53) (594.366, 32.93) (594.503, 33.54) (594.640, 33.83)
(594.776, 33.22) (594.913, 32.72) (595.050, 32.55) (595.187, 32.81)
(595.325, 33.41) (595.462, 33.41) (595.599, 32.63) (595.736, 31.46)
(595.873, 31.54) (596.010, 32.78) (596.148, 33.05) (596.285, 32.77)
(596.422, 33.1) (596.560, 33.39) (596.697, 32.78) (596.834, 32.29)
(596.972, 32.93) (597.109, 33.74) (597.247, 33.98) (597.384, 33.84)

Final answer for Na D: 0.37 nm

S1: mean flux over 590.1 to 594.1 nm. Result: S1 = 32.2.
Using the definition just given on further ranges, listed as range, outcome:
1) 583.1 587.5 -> 33.7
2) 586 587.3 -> 32.7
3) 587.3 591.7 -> 30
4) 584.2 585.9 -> 34.1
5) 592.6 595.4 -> 32.9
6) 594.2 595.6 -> 33.1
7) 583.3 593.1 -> 32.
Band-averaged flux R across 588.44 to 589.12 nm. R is 27.7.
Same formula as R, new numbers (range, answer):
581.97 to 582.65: 36.6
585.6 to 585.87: 35.9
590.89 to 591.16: 31.5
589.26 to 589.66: 26.4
